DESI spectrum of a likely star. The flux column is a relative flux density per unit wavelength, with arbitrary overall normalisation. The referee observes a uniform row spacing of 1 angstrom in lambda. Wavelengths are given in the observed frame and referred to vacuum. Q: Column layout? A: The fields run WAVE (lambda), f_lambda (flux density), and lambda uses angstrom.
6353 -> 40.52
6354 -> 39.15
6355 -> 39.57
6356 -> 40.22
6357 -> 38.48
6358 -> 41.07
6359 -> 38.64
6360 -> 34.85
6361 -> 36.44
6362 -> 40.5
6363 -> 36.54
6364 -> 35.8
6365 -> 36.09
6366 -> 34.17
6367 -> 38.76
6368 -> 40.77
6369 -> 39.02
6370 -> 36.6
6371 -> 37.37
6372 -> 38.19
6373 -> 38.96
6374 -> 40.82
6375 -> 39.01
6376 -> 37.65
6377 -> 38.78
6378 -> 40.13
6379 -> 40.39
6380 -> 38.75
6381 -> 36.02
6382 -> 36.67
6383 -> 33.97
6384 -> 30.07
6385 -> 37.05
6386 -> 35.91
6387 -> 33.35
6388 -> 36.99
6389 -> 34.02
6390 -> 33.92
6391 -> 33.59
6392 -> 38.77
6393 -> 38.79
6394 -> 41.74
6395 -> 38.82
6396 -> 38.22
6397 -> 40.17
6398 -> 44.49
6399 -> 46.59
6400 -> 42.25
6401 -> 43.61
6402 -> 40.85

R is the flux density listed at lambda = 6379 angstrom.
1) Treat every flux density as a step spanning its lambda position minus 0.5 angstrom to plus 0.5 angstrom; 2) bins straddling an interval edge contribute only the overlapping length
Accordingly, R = 40.39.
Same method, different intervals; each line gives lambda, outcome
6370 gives 36.6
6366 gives 34.17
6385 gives 37.05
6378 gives 40.13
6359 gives 38.64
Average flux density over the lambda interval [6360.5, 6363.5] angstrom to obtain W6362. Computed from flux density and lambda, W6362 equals 37.8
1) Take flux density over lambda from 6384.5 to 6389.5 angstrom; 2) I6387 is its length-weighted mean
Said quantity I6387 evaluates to 35.5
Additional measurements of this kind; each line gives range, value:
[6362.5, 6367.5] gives 36.3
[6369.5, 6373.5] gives 37.8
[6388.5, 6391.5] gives 33.8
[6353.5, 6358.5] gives 39.7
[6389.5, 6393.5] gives 36.3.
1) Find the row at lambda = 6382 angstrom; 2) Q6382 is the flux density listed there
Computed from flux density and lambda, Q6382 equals 36.67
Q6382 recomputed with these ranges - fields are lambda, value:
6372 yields 38.19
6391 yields 33.59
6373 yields 38.96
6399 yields 46.59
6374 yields 40.82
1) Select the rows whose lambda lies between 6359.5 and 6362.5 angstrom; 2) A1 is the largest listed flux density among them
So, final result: 40.5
